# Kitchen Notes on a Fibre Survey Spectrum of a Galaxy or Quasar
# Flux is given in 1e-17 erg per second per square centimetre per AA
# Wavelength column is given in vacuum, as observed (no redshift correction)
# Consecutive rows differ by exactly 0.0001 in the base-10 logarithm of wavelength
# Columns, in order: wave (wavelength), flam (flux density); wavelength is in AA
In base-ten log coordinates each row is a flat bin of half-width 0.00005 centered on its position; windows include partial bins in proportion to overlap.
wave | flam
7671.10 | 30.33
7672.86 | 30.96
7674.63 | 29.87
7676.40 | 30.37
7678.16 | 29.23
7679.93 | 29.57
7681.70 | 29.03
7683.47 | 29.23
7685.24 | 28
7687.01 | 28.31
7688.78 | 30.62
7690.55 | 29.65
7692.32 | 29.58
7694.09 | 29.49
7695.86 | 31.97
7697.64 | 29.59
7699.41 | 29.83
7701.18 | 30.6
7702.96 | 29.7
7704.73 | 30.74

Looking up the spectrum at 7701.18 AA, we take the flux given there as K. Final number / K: 30.6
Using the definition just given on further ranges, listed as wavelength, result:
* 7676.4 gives 30.37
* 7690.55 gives 29.65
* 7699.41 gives 29.83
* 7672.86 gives 30.96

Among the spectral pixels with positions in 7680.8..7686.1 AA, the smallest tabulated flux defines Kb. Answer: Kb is 28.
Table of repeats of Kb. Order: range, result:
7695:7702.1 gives 29.59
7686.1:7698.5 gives 28.31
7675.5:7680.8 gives 29.23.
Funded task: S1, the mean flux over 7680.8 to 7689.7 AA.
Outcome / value 29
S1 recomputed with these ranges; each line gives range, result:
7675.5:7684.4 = 29.5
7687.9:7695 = 29.9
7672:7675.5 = 30.4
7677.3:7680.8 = 29.4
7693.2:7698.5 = 30.3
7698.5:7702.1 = 30.2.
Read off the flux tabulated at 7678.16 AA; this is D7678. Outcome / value 29.23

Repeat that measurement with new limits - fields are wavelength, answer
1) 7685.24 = 28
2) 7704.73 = 30.74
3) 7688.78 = 30.62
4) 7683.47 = 29.23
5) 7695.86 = 31.97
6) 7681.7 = 29.03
